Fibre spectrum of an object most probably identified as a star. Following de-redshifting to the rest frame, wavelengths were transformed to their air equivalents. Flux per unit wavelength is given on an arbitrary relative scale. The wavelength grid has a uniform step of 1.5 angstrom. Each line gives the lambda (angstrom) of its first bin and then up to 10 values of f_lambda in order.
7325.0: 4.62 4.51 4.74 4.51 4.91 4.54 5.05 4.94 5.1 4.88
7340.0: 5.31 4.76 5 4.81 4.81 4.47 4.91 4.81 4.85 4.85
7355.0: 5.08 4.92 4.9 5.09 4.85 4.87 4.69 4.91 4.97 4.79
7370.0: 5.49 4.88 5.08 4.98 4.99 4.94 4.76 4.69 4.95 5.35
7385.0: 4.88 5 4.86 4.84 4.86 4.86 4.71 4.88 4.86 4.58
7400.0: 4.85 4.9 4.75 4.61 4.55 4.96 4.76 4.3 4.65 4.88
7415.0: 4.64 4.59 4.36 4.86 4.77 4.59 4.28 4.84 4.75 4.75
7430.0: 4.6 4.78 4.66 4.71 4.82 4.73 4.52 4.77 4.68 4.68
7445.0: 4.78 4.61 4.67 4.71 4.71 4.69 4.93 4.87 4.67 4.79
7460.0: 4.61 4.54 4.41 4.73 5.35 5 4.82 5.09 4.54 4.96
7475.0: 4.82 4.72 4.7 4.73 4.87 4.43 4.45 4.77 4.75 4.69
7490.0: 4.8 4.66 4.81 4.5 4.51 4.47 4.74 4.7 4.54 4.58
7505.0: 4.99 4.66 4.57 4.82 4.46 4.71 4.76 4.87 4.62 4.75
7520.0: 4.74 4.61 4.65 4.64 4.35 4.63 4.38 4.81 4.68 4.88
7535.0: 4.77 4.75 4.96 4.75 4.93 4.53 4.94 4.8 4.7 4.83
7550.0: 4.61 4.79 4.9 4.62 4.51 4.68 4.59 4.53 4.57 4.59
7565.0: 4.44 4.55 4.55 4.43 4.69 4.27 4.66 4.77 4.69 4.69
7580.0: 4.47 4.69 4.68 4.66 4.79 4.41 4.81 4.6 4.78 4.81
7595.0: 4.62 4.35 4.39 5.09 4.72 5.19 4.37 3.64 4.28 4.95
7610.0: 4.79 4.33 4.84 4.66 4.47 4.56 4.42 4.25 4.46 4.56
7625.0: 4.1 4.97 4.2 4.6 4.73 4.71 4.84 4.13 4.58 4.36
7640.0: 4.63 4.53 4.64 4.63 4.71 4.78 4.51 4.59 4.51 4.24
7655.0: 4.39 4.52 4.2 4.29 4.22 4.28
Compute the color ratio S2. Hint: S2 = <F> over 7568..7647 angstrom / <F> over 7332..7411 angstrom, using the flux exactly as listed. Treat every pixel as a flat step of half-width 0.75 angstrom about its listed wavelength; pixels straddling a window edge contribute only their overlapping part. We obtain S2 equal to 0.94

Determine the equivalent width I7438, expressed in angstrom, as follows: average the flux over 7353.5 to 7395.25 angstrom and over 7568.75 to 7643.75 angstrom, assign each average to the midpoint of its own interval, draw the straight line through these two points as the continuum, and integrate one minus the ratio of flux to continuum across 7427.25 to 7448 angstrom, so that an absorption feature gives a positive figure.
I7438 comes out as 0.6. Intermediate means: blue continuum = 4.93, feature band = 4.7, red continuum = 4.58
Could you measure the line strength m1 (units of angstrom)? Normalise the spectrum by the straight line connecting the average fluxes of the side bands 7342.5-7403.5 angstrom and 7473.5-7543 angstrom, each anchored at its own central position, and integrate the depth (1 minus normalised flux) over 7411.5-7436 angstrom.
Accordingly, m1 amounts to 0.7 angstrom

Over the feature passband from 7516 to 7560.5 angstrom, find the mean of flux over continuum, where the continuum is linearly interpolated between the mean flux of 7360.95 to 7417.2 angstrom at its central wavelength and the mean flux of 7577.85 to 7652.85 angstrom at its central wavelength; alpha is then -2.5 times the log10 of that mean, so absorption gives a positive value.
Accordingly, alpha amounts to -0.007 mag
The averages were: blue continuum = 4.84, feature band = 4.7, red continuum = 4.58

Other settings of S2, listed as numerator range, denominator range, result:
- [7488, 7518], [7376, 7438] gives 0.98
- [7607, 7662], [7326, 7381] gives 0.93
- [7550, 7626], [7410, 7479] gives 0.97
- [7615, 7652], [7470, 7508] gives 0.97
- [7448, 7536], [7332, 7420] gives 0.97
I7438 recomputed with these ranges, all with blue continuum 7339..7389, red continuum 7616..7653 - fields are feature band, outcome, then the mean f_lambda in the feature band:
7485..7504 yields 0.3 angstrom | 4.65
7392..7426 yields 1.2 angstrom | 4.69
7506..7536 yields 0.2 angstrom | 4.67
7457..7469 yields 0.0 angstrom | 4.77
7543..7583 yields 0.0 angstrom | 4.64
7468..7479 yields -0.1 angstrom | 4.81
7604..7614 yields 0.2 angstrom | 4.47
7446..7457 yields 0.1 angstrom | 4.74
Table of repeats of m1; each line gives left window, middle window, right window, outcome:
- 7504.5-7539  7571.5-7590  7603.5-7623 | -0.3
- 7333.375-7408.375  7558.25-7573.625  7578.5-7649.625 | 0.4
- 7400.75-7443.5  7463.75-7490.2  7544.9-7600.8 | -0.7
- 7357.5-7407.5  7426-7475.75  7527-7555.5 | 0.8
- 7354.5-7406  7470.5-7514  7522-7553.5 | 0.8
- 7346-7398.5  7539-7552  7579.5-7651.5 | -0.3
